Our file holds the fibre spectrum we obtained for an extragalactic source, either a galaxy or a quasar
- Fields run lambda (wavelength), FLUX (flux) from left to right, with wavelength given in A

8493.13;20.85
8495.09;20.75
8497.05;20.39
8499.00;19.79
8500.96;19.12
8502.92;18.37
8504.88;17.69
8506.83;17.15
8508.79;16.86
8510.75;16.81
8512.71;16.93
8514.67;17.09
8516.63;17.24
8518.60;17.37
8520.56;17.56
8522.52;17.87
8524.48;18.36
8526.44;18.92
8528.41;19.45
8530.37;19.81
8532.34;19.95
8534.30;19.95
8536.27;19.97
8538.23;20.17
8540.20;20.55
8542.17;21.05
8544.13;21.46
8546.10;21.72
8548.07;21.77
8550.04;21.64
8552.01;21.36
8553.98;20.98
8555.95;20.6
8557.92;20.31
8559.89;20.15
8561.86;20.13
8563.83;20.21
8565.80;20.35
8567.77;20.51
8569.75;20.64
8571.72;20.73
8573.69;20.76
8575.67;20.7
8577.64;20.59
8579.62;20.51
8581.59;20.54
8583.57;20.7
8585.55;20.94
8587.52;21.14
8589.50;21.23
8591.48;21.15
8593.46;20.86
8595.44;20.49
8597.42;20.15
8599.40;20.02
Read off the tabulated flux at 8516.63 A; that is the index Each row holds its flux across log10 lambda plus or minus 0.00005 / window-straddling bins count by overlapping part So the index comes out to 17.24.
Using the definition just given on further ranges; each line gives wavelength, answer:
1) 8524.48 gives 18.36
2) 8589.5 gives 21.23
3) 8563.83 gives 20.21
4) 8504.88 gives 17.69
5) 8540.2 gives 20.55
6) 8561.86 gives 20.13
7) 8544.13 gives 21.46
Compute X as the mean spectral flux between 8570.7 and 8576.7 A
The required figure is 20.8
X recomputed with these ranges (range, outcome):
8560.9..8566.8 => 20.3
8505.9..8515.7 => 17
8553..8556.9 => 20.8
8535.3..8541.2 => 20.2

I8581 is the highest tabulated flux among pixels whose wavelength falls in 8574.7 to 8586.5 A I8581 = 20.94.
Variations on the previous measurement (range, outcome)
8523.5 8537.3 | 19.97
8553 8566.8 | 20.98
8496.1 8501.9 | 20.39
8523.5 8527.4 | 18.92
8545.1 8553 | 21.77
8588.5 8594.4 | 21.23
